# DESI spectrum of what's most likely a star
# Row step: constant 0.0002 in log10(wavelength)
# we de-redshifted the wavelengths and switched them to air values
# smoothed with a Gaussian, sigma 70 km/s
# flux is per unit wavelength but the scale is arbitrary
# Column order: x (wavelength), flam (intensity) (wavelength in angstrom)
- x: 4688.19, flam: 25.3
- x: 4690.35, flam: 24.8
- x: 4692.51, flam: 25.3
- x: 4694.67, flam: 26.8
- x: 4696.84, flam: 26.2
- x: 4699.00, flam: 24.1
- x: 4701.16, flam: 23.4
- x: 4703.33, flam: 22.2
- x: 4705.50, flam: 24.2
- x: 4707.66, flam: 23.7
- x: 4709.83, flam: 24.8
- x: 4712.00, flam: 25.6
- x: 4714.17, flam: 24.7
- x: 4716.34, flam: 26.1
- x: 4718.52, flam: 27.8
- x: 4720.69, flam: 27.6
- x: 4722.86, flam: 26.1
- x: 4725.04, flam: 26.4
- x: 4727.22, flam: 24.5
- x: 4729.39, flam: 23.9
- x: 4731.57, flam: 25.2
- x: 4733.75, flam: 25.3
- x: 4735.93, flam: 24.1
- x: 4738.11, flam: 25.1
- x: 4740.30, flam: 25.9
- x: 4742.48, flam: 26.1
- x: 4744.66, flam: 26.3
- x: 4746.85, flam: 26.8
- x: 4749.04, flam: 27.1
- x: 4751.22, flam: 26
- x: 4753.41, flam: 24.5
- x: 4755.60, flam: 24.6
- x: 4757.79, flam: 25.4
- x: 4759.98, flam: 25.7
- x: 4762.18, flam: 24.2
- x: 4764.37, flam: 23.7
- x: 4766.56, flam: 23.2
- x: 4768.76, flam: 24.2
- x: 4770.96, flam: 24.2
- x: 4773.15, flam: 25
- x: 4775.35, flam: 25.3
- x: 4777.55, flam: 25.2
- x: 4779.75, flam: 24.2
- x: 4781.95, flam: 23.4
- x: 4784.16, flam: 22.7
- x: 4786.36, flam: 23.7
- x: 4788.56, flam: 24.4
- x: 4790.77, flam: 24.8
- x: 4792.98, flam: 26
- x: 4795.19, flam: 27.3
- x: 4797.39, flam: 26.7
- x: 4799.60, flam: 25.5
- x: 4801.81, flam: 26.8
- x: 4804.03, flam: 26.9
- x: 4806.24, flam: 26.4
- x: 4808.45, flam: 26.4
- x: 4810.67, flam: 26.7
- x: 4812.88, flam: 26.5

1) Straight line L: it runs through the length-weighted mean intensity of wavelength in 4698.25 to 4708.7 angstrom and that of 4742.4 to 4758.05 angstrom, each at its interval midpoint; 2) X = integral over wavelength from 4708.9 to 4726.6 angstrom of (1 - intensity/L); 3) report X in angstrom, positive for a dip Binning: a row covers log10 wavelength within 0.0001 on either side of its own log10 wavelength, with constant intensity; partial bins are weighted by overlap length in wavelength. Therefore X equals -1.37 angstrom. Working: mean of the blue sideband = 23.5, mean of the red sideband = 25.9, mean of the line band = 26.1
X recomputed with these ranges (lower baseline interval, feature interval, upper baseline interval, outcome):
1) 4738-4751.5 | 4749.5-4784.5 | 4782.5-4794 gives 1.0 angstrom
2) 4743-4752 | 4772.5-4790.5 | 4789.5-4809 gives 1.5 angstrom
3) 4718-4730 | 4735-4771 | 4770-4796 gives 0.3 angstrom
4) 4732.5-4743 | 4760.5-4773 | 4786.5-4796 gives 0.6 angstrom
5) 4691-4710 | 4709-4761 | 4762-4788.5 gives -2.8 angstrom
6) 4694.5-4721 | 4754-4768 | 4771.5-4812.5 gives 0.5 angstrom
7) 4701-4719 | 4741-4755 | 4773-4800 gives -0.7 angstrom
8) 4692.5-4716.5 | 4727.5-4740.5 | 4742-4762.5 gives 0.3 angstrom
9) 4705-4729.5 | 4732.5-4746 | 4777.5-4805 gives 0.0 angstrom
